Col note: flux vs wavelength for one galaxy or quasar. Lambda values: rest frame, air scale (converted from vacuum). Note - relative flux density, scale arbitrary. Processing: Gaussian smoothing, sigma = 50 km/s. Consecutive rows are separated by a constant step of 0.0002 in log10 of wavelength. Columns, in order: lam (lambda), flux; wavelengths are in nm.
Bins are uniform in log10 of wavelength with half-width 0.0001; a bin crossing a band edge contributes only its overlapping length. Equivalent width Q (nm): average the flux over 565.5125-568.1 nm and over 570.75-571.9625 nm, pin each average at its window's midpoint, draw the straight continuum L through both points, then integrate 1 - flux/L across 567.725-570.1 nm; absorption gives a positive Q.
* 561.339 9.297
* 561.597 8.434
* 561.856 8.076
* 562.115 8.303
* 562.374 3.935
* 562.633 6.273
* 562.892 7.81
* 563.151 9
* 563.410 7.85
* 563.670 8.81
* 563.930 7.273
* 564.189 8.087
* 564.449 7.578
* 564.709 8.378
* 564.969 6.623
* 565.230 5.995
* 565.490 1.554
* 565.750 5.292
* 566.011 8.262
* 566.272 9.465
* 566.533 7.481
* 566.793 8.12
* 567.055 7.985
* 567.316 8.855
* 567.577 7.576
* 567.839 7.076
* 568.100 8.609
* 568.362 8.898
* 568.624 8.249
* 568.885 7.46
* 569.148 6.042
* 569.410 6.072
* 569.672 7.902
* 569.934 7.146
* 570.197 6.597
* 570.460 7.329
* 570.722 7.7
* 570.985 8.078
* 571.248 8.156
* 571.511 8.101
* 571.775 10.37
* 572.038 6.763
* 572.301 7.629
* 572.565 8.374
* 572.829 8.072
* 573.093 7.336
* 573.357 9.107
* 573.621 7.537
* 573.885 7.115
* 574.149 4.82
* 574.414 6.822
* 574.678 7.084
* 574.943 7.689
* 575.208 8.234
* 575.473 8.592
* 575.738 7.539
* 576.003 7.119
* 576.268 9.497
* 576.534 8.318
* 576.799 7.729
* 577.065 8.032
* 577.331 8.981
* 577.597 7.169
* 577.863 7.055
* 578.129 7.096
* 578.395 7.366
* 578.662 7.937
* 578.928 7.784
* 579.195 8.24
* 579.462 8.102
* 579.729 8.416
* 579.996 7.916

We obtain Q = 0.15 nm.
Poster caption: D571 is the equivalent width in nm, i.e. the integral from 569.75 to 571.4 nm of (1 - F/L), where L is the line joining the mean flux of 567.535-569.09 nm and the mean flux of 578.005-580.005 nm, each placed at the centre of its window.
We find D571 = 0.078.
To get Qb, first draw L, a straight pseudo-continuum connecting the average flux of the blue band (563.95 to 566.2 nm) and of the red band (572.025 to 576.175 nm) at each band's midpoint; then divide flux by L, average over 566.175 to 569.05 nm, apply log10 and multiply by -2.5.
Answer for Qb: -0.18 mag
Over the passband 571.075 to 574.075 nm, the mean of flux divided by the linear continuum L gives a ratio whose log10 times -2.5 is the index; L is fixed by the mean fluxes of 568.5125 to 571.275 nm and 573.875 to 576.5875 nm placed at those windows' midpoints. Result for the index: -0.08 mag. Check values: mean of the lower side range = 7.3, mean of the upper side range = 7.53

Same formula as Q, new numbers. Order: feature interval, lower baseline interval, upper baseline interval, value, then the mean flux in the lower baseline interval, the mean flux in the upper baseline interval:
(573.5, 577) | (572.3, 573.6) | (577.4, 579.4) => 0.14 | 8.1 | 7.59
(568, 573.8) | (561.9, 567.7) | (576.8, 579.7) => -0.20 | 7.31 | 7.8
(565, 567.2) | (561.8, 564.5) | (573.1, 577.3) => 0.23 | 7.53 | 7.7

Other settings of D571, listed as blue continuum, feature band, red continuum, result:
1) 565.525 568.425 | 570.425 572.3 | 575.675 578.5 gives -0.07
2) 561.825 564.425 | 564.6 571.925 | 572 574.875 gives -0.03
